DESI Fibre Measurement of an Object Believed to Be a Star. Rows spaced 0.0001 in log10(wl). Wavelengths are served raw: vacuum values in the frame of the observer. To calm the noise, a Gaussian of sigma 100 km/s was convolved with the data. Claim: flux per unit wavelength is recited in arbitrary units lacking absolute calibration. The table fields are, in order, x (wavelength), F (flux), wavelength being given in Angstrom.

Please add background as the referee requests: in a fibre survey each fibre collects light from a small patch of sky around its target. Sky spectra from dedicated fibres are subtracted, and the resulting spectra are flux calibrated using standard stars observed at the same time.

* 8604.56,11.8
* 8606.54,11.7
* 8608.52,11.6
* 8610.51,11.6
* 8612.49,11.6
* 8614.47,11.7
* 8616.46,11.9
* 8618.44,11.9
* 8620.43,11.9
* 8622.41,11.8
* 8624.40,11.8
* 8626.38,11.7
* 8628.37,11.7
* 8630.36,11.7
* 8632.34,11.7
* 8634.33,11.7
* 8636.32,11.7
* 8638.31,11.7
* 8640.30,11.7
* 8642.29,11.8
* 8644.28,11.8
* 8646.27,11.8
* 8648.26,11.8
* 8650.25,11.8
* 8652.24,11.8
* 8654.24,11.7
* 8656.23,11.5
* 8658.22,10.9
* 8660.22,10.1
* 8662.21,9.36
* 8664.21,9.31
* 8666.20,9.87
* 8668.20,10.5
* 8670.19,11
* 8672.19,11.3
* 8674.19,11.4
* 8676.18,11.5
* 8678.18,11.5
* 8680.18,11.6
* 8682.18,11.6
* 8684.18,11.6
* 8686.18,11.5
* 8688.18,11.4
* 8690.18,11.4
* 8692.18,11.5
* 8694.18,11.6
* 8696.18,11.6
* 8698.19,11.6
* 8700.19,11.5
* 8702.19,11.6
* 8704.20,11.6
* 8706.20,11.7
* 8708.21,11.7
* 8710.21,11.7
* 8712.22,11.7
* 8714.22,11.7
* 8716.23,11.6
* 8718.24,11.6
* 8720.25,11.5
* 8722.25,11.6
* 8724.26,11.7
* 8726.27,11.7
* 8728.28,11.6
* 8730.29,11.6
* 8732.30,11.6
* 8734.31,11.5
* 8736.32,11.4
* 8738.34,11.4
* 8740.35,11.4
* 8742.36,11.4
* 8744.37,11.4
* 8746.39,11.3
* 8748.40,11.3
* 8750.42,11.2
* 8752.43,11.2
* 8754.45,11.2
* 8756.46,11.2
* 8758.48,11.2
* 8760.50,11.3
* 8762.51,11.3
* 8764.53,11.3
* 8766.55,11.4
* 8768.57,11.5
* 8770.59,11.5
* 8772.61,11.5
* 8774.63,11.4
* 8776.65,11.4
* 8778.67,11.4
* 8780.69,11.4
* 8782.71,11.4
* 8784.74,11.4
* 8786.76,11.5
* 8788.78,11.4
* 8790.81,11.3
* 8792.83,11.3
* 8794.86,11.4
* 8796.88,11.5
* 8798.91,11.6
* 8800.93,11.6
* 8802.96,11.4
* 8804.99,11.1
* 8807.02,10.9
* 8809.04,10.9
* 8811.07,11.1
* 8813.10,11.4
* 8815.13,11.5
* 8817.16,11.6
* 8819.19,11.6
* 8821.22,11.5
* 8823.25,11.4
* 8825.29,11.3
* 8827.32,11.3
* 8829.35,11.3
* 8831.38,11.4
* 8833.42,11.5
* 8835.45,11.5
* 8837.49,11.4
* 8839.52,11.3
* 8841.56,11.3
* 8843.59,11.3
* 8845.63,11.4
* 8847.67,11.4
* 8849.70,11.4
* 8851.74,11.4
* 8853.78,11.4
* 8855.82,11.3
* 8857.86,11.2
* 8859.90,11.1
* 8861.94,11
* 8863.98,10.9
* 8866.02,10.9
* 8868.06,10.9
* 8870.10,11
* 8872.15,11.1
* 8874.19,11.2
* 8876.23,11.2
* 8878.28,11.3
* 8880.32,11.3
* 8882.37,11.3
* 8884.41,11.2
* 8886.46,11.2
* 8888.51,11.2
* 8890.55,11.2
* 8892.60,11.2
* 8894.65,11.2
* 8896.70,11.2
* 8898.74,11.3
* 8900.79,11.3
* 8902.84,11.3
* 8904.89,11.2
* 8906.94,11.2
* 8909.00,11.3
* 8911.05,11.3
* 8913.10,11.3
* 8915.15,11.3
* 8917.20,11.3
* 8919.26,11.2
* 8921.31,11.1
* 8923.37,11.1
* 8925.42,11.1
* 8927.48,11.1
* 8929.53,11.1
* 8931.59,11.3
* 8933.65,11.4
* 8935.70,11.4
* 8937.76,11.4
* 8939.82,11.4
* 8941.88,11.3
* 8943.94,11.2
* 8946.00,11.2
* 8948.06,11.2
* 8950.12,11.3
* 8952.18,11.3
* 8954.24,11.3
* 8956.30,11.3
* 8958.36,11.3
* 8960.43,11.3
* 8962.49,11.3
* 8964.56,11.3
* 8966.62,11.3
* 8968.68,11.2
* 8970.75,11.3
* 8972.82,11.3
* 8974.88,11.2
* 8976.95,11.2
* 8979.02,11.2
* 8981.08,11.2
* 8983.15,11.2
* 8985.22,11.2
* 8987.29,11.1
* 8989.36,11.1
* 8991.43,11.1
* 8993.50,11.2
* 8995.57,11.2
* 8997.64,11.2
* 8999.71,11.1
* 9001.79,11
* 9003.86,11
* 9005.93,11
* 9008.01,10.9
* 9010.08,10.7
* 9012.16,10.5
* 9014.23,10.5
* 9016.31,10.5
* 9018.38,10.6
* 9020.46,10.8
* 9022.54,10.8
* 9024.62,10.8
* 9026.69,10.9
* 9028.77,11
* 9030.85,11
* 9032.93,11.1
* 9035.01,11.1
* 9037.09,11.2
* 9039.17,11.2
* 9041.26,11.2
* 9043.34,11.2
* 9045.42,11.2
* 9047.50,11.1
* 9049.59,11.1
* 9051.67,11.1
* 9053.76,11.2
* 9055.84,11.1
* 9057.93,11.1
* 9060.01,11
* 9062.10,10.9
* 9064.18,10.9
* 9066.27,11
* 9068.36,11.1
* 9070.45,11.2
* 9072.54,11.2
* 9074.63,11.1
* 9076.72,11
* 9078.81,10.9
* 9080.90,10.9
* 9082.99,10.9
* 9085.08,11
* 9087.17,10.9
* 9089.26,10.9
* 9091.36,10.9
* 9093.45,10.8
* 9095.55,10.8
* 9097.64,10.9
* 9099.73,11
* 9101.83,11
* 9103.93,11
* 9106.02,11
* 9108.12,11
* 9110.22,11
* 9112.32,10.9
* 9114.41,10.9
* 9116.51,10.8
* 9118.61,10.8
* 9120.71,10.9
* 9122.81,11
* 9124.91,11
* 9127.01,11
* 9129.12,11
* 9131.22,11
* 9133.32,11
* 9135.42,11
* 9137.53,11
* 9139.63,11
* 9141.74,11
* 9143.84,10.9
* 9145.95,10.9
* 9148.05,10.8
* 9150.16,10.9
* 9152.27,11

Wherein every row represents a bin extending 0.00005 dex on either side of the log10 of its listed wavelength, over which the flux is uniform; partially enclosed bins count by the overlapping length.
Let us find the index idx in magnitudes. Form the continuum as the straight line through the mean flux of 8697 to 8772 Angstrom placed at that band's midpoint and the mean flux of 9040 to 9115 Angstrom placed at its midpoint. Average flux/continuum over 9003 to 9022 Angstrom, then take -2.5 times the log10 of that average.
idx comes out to 0.04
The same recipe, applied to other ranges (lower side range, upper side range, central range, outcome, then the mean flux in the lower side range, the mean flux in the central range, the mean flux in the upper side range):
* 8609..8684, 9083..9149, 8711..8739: -0.02 mag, 11.4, 11.6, 10.9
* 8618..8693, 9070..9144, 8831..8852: -0.02 mag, 11.4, 11.4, 11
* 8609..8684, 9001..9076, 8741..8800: -0.01 mag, 11.4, 11.4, 11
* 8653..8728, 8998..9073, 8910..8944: -0.02 mag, 11.3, 11.3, 11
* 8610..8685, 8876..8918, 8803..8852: 0.00 mag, 11.4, 11.3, 11.3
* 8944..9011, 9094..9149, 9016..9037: 0.02 mag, 11.2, 10.9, 10.9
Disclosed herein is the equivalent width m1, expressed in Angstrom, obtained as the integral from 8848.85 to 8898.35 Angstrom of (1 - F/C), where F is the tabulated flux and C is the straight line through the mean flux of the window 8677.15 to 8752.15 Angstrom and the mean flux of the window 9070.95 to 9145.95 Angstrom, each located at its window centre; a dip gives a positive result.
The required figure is 0.5 Angstrom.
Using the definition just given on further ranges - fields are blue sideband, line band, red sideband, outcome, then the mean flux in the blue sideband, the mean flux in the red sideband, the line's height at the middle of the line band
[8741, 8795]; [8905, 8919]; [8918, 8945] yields 0.0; 11.4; 11.2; 11.2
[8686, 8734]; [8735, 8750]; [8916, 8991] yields 0.2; 11.6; 11.2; 11.5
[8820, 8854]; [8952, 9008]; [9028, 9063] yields 0.0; 11.4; 11.1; 11.2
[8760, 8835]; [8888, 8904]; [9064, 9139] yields 0.0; 11.4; 11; 11.2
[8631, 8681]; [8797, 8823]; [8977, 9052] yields -0.5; 11.2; 11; 11.1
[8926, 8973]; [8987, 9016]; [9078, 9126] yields 0.5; 11.3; 10.9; 11.2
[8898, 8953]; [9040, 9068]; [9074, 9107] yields -0.2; 11.3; 10.9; 11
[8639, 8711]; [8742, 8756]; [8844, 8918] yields 0.0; 11.3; 11.2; 11.3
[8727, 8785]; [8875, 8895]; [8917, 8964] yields 0.1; 11.4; 11.3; 11.3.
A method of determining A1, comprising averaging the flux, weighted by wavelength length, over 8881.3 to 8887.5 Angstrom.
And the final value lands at 11.2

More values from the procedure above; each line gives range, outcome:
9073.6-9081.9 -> 11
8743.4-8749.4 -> 11.3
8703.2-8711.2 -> 11.7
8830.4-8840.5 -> 11.4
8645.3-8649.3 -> 11.8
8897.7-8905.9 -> 11.3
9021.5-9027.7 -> 10.8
